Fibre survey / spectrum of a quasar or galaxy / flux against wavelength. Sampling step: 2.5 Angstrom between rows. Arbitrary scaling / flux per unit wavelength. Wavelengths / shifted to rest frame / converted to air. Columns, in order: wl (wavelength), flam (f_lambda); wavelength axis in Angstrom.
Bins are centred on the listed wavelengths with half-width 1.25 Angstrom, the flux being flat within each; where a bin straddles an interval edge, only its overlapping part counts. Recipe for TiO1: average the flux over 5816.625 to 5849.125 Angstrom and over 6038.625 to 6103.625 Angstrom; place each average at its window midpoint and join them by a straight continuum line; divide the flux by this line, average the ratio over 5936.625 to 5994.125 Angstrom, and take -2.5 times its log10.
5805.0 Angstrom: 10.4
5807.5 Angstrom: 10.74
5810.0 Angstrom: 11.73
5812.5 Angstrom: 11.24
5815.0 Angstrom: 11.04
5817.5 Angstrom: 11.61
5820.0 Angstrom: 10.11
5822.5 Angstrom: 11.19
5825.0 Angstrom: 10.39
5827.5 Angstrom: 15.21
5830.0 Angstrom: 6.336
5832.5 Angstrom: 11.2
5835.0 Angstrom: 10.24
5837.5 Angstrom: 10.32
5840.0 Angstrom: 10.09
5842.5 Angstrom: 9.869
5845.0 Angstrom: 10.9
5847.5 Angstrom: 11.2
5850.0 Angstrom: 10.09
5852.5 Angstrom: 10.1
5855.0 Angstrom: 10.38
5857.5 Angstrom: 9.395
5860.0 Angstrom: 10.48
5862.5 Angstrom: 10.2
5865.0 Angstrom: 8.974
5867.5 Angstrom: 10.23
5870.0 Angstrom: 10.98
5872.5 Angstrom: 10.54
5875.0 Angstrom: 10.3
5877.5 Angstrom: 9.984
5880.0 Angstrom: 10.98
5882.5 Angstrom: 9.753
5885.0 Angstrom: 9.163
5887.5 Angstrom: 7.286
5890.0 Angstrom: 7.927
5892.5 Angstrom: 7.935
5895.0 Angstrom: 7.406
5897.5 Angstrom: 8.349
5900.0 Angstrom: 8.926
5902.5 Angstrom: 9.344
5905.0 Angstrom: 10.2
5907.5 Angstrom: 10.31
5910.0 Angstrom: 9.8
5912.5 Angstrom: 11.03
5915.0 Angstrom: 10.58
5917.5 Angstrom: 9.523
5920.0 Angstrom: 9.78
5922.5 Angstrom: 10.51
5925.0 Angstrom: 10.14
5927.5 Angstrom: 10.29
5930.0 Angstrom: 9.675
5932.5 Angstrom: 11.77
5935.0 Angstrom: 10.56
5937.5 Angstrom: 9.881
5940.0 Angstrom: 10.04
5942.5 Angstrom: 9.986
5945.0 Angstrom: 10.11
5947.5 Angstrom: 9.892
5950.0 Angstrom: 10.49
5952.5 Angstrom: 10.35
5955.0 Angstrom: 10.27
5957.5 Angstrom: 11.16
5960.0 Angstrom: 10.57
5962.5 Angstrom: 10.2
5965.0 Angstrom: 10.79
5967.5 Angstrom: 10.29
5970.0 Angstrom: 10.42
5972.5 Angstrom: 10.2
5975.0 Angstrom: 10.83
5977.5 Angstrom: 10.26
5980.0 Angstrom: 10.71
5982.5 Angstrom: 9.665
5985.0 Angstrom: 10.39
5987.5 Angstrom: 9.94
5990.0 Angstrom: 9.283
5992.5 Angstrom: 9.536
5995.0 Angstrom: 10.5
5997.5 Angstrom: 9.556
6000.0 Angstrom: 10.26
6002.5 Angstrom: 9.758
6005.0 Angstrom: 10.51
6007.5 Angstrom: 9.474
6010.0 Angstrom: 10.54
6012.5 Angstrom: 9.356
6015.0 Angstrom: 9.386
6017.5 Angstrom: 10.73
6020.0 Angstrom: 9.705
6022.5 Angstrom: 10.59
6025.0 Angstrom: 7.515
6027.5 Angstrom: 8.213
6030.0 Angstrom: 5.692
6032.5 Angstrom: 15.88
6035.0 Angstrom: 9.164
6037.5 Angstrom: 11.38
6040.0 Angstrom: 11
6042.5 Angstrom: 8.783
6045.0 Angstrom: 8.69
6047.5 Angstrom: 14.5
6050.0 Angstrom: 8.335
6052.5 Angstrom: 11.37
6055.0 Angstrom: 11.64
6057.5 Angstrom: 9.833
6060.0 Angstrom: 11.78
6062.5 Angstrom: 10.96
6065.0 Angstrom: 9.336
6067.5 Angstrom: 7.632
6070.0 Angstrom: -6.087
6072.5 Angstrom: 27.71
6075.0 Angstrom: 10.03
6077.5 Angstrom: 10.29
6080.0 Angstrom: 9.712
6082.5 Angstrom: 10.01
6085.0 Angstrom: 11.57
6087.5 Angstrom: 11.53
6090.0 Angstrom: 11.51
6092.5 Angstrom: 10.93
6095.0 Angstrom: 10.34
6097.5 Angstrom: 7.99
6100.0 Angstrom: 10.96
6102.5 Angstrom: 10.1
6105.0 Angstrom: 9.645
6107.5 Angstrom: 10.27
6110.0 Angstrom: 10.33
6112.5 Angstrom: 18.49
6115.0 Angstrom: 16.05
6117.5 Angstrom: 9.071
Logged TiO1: 0.03 mag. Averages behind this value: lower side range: 10.6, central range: 10.2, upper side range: 10.4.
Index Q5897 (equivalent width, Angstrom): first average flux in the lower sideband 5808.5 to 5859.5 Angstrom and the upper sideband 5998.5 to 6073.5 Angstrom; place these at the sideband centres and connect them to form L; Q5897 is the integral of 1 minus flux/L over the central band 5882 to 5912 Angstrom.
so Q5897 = 4.5 Angstrom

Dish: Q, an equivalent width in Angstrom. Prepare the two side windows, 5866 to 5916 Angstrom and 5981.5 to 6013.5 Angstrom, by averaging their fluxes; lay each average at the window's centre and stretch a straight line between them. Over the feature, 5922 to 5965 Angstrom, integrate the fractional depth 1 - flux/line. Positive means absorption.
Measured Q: -2.8 Angstrom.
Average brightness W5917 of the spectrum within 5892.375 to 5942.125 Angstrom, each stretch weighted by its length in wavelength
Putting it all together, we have 9.85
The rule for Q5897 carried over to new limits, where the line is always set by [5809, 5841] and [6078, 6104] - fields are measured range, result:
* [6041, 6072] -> 3.34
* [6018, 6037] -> 1.59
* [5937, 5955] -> 0.89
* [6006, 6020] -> 0.89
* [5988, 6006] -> 1.15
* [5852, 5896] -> 4.89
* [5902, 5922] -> 1.10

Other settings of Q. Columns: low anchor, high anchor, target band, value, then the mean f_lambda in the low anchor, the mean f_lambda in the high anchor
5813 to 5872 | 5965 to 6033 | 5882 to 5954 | 3.6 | 10.5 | 9.92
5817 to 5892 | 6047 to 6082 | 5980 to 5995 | 0.6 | 10.1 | 10.4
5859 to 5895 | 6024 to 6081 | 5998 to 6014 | 0.1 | 9.54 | 10.2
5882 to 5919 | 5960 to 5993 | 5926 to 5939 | -1.1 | 9.16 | 10.2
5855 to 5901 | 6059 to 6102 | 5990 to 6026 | 0.7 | 9.41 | 10.4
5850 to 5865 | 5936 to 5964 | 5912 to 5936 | -0.4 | 10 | 10.3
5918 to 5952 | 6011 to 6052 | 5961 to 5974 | -0.3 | 10.2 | 9.96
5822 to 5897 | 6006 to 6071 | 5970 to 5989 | -1.2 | 9.94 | 9.5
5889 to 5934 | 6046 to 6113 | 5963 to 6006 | -0.3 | 9.65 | 10.7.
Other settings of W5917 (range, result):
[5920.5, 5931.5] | 10.2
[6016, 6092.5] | 10.3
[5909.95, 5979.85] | 10.4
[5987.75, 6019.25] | 9.91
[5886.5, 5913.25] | 8.93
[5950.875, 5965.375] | 10.5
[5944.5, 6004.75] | 10.2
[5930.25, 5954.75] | 10.3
